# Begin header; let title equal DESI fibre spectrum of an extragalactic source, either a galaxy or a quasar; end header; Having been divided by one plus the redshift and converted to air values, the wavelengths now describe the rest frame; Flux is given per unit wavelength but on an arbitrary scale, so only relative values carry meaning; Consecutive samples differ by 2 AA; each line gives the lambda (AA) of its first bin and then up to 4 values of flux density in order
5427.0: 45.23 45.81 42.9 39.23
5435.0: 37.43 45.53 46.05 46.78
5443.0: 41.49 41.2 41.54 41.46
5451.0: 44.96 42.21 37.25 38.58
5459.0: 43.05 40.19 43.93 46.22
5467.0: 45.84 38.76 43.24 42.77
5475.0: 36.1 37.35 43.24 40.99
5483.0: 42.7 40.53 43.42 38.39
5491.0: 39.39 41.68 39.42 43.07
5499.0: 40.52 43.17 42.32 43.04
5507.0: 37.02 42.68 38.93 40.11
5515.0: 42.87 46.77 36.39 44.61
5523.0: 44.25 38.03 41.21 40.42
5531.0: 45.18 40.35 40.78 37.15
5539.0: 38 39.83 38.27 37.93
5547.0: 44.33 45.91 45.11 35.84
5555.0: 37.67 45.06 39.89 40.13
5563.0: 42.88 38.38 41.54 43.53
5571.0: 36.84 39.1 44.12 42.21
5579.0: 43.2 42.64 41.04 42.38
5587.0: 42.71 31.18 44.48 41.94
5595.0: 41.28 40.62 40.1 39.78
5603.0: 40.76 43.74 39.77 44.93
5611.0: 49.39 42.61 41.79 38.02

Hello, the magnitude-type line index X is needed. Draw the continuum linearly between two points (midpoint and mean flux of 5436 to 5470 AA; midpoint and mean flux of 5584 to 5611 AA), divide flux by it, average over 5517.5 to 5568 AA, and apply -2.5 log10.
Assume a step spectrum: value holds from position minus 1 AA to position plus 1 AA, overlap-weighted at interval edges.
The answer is 0.03 mag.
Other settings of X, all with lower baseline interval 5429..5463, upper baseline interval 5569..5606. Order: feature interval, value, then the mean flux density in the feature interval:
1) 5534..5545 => 0.07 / 38.7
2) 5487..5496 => 0.04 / 40.1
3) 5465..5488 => 0.01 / 41.6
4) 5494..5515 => 0.01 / 41.1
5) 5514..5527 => -0.01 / 42.1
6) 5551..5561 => 0.03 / 40.2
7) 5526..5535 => -0.01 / 41.7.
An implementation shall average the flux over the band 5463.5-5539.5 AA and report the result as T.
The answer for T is 41.3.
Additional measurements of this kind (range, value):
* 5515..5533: 42.1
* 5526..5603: 40.9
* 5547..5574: 41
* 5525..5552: 41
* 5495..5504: 42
